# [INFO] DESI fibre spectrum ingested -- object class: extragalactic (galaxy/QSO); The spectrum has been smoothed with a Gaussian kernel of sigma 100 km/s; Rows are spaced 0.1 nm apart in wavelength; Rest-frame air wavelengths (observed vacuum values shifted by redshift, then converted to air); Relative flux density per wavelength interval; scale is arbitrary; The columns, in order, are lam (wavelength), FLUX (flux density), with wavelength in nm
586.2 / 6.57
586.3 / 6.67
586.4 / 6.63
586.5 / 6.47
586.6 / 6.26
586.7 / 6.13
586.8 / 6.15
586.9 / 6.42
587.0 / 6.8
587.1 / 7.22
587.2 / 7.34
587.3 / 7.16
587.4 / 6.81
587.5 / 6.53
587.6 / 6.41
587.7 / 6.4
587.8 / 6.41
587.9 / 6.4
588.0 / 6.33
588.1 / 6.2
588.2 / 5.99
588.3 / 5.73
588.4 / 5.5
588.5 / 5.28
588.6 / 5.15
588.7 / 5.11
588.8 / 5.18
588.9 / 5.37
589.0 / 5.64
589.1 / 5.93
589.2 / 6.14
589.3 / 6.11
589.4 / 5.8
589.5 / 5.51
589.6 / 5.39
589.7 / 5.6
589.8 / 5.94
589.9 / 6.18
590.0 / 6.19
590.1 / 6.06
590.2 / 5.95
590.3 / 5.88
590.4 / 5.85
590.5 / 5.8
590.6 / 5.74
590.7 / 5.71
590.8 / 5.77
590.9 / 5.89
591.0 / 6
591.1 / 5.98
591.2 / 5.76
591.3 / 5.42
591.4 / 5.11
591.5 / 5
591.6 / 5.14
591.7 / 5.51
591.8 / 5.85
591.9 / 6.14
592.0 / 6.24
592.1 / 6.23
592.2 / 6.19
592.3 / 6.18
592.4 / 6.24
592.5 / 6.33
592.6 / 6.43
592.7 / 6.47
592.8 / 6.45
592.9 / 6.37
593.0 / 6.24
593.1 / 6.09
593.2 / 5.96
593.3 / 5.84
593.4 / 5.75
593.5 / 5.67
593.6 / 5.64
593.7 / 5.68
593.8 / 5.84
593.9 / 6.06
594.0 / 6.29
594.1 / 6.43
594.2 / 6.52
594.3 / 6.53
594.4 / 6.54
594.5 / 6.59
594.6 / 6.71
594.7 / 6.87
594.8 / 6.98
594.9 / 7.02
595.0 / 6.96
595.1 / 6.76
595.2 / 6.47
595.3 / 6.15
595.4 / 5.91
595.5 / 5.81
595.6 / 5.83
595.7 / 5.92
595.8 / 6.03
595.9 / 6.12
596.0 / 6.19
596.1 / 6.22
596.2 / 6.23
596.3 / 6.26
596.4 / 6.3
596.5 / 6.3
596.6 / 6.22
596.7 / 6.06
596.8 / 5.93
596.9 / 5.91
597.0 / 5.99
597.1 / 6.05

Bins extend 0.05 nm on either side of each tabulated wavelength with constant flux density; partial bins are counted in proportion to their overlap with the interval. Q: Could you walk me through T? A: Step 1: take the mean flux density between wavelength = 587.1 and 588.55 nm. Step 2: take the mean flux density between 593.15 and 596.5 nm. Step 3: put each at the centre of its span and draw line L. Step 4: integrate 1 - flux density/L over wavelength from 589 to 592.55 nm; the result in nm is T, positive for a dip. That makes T 0.26 nm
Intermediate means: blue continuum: 6.35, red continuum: 6.25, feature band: 5.85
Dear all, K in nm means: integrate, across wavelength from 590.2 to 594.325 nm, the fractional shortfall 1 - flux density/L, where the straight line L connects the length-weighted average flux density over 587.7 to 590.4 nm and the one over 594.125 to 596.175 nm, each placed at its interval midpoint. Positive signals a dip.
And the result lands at 0.12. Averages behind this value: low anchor 5.82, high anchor 6.4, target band 5.95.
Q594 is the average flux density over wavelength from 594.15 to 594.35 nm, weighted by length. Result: 6.53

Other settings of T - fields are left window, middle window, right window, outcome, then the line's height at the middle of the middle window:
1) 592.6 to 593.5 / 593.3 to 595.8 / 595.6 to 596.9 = -0.058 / 6.13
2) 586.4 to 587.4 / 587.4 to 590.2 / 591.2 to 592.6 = 0.204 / 6.35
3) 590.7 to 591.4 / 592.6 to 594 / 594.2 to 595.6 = 0.039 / 6.21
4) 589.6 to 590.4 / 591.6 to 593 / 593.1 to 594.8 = -0.018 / 6.09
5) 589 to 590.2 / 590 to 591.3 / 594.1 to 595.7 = 0.031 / 6.01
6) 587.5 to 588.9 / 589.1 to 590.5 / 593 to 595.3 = 0.022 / 5.98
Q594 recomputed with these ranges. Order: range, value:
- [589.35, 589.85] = 5.65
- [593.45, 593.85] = 5.71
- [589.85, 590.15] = 6.14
